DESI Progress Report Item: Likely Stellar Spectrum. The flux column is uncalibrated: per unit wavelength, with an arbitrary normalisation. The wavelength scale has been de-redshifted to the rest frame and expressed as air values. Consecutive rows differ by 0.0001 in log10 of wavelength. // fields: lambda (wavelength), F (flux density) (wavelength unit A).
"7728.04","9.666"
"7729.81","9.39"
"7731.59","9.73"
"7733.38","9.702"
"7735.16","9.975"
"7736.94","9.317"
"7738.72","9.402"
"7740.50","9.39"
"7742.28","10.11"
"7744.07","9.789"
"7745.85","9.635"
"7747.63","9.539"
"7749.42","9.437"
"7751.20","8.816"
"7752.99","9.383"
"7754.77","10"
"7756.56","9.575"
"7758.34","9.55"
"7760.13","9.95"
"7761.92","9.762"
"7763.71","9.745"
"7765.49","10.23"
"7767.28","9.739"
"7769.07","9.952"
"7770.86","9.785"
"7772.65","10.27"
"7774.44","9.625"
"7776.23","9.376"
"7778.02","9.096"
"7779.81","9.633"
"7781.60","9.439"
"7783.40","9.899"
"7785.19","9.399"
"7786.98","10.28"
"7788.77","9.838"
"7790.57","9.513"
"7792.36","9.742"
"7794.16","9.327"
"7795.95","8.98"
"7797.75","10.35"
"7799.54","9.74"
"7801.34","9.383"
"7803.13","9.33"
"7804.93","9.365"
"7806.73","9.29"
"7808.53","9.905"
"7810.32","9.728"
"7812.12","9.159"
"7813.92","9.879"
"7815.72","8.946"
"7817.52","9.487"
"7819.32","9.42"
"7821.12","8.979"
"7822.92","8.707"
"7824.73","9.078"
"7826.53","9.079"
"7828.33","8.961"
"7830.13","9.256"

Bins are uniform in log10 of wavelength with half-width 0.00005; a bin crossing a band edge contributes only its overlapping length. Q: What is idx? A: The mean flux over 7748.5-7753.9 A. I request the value 9.22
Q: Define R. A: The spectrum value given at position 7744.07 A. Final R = 9.789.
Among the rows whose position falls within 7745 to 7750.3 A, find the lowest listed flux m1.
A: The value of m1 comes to 9.437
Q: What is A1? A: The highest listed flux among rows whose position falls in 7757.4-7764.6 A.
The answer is 9.95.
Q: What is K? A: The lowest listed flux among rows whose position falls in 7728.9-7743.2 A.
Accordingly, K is 9.317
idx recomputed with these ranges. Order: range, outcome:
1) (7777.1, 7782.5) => 9.39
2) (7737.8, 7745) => 9.67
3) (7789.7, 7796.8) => 9.4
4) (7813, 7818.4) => 9.43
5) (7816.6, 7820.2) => 9.45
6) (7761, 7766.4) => 9.91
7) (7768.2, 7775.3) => 9.91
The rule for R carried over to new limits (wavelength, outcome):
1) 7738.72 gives 9.402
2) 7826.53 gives 9.079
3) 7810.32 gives 9.728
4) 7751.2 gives 8.816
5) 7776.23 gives 9.376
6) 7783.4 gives 9.899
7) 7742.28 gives 10.11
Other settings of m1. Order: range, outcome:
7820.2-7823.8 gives 8.707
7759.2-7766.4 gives 9.745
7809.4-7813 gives 9.159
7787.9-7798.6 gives 8.98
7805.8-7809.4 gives 9.29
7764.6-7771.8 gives 9.739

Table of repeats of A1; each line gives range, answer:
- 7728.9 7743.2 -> 10.11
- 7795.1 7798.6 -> 10.35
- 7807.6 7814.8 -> 9.905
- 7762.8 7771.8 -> 10.23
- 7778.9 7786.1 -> 9.899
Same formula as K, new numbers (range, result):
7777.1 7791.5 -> 9.096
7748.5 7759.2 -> 8.816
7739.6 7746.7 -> 9.39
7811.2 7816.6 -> 8.946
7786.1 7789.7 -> 9.838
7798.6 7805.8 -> 9.33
